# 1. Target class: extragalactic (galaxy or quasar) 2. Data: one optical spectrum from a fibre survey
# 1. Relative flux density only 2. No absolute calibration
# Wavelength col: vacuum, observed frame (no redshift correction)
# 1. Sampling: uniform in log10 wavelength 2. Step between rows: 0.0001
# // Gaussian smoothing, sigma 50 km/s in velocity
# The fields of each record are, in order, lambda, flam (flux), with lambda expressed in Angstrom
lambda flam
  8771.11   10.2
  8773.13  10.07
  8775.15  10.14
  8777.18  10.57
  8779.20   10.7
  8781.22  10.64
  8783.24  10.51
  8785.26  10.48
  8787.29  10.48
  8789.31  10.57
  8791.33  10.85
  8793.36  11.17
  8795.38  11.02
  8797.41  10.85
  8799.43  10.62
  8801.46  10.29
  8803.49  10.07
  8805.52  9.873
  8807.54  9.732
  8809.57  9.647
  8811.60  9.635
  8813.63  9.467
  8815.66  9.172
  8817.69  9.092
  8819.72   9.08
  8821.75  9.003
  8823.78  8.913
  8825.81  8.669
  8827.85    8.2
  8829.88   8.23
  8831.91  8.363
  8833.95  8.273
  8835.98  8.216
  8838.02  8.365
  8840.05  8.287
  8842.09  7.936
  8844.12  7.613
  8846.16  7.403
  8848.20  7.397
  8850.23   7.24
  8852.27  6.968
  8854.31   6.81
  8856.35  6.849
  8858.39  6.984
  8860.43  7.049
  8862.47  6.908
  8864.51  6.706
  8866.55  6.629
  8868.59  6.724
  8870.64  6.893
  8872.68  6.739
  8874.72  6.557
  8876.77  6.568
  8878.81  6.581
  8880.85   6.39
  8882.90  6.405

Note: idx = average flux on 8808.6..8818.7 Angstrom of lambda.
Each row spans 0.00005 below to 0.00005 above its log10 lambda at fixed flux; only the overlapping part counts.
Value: 9.4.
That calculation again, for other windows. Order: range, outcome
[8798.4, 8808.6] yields 10.1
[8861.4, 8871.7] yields 6.77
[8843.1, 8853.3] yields 7.33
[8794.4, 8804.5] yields 10.6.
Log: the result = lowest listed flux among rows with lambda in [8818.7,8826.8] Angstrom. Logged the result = 8.669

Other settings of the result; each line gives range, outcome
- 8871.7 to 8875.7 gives 6.557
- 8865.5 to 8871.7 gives 6.629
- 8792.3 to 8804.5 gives 10.07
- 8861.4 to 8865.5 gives 6.706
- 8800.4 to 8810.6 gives 9.647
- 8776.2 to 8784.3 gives 10.51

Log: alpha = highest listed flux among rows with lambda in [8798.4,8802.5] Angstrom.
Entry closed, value 10.62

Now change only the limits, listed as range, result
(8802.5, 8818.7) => 10.07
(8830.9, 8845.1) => 8.365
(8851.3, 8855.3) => 6.968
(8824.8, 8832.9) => 8.669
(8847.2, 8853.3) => 7.397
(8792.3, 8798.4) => 11.17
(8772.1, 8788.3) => 10.7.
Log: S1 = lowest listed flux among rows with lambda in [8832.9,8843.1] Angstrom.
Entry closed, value 7.936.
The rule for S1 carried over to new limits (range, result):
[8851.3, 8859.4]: 6.81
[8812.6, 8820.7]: 9.08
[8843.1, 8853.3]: 6.968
